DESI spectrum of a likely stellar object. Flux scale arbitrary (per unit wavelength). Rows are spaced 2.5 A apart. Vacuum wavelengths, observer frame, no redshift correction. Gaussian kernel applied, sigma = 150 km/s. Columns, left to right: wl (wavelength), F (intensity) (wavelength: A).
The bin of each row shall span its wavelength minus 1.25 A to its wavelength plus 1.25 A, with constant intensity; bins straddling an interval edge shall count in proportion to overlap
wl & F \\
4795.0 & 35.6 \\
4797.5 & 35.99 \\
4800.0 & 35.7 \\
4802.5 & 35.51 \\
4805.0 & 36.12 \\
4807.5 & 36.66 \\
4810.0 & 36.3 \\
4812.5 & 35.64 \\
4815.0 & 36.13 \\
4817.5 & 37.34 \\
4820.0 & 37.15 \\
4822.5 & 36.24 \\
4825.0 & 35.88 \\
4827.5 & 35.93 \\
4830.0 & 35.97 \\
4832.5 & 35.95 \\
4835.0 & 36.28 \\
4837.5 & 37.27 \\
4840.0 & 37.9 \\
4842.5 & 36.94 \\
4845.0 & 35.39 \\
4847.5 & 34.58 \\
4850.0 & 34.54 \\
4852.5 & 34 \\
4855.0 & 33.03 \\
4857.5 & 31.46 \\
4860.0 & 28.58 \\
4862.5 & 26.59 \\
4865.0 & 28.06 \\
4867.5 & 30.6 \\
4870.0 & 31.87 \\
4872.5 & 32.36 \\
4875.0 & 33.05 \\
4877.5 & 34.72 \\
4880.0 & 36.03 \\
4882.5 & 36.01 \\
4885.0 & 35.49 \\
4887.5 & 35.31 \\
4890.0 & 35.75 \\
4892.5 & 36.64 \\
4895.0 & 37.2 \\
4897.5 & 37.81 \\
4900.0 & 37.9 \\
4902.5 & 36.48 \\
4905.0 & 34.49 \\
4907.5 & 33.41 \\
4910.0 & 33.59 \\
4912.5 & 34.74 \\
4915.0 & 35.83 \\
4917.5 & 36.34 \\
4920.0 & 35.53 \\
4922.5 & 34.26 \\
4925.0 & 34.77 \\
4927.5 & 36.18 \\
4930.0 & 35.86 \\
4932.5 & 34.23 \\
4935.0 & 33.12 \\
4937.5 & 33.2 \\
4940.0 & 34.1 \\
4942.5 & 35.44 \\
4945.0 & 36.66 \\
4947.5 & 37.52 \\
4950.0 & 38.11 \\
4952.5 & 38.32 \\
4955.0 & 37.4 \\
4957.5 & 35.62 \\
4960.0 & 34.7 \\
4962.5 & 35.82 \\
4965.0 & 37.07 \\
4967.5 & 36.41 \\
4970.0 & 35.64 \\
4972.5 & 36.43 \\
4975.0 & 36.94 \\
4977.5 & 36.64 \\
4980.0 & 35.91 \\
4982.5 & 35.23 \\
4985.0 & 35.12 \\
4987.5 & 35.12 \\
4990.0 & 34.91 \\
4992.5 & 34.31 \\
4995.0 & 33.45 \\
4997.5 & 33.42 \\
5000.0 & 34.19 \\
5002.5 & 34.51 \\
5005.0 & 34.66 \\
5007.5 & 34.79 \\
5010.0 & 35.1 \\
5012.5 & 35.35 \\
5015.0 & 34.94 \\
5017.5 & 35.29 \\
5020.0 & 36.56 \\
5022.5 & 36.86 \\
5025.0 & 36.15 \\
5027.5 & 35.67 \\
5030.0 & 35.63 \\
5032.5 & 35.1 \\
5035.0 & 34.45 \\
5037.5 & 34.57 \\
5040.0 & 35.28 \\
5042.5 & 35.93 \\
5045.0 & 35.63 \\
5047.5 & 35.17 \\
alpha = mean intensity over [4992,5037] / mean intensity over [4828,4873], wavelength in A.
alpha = 1.05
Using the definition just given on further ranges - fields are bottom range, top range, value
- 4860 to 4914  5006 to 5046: 1.04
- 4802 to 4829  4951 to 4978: 1.01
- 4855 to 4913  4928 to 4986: 1.06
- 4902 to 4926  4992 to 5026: 1.00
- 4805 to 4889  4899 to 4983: 1.03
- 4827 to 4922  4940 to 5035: 1.03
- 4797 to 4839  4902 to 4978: 0.98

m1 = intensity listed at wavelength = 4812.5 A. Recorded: 35.64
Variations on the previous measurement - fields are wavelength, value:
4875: 33.05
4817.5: 37.34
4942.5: 35.44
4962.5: 35.82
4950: 38.11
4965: 37.07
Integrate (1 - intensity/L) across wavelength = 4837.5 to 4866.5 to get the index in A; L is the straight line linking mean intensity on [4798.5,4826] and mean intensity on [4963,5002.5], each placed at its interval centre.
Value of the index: 2.5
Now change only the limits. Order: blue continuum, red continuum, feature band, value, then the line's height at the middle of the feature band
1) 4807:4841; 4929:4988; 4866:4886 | 1.4 A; 36.2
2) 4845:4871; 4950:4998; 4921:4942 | -0.2 A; 34.2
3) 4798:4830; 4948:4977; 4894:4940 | 1.6 A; 36.5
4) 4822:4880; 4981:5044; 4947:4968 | -1.3 A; 34.6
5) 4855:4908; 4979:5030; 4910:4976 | -2.5 A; 34.4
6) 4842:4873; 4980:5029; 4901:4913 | -0.6 A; 33.1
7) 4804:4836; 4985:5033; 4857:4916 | 3.1 A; 35.8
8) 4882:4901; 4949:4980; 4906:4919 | 0.6 A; 36.5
